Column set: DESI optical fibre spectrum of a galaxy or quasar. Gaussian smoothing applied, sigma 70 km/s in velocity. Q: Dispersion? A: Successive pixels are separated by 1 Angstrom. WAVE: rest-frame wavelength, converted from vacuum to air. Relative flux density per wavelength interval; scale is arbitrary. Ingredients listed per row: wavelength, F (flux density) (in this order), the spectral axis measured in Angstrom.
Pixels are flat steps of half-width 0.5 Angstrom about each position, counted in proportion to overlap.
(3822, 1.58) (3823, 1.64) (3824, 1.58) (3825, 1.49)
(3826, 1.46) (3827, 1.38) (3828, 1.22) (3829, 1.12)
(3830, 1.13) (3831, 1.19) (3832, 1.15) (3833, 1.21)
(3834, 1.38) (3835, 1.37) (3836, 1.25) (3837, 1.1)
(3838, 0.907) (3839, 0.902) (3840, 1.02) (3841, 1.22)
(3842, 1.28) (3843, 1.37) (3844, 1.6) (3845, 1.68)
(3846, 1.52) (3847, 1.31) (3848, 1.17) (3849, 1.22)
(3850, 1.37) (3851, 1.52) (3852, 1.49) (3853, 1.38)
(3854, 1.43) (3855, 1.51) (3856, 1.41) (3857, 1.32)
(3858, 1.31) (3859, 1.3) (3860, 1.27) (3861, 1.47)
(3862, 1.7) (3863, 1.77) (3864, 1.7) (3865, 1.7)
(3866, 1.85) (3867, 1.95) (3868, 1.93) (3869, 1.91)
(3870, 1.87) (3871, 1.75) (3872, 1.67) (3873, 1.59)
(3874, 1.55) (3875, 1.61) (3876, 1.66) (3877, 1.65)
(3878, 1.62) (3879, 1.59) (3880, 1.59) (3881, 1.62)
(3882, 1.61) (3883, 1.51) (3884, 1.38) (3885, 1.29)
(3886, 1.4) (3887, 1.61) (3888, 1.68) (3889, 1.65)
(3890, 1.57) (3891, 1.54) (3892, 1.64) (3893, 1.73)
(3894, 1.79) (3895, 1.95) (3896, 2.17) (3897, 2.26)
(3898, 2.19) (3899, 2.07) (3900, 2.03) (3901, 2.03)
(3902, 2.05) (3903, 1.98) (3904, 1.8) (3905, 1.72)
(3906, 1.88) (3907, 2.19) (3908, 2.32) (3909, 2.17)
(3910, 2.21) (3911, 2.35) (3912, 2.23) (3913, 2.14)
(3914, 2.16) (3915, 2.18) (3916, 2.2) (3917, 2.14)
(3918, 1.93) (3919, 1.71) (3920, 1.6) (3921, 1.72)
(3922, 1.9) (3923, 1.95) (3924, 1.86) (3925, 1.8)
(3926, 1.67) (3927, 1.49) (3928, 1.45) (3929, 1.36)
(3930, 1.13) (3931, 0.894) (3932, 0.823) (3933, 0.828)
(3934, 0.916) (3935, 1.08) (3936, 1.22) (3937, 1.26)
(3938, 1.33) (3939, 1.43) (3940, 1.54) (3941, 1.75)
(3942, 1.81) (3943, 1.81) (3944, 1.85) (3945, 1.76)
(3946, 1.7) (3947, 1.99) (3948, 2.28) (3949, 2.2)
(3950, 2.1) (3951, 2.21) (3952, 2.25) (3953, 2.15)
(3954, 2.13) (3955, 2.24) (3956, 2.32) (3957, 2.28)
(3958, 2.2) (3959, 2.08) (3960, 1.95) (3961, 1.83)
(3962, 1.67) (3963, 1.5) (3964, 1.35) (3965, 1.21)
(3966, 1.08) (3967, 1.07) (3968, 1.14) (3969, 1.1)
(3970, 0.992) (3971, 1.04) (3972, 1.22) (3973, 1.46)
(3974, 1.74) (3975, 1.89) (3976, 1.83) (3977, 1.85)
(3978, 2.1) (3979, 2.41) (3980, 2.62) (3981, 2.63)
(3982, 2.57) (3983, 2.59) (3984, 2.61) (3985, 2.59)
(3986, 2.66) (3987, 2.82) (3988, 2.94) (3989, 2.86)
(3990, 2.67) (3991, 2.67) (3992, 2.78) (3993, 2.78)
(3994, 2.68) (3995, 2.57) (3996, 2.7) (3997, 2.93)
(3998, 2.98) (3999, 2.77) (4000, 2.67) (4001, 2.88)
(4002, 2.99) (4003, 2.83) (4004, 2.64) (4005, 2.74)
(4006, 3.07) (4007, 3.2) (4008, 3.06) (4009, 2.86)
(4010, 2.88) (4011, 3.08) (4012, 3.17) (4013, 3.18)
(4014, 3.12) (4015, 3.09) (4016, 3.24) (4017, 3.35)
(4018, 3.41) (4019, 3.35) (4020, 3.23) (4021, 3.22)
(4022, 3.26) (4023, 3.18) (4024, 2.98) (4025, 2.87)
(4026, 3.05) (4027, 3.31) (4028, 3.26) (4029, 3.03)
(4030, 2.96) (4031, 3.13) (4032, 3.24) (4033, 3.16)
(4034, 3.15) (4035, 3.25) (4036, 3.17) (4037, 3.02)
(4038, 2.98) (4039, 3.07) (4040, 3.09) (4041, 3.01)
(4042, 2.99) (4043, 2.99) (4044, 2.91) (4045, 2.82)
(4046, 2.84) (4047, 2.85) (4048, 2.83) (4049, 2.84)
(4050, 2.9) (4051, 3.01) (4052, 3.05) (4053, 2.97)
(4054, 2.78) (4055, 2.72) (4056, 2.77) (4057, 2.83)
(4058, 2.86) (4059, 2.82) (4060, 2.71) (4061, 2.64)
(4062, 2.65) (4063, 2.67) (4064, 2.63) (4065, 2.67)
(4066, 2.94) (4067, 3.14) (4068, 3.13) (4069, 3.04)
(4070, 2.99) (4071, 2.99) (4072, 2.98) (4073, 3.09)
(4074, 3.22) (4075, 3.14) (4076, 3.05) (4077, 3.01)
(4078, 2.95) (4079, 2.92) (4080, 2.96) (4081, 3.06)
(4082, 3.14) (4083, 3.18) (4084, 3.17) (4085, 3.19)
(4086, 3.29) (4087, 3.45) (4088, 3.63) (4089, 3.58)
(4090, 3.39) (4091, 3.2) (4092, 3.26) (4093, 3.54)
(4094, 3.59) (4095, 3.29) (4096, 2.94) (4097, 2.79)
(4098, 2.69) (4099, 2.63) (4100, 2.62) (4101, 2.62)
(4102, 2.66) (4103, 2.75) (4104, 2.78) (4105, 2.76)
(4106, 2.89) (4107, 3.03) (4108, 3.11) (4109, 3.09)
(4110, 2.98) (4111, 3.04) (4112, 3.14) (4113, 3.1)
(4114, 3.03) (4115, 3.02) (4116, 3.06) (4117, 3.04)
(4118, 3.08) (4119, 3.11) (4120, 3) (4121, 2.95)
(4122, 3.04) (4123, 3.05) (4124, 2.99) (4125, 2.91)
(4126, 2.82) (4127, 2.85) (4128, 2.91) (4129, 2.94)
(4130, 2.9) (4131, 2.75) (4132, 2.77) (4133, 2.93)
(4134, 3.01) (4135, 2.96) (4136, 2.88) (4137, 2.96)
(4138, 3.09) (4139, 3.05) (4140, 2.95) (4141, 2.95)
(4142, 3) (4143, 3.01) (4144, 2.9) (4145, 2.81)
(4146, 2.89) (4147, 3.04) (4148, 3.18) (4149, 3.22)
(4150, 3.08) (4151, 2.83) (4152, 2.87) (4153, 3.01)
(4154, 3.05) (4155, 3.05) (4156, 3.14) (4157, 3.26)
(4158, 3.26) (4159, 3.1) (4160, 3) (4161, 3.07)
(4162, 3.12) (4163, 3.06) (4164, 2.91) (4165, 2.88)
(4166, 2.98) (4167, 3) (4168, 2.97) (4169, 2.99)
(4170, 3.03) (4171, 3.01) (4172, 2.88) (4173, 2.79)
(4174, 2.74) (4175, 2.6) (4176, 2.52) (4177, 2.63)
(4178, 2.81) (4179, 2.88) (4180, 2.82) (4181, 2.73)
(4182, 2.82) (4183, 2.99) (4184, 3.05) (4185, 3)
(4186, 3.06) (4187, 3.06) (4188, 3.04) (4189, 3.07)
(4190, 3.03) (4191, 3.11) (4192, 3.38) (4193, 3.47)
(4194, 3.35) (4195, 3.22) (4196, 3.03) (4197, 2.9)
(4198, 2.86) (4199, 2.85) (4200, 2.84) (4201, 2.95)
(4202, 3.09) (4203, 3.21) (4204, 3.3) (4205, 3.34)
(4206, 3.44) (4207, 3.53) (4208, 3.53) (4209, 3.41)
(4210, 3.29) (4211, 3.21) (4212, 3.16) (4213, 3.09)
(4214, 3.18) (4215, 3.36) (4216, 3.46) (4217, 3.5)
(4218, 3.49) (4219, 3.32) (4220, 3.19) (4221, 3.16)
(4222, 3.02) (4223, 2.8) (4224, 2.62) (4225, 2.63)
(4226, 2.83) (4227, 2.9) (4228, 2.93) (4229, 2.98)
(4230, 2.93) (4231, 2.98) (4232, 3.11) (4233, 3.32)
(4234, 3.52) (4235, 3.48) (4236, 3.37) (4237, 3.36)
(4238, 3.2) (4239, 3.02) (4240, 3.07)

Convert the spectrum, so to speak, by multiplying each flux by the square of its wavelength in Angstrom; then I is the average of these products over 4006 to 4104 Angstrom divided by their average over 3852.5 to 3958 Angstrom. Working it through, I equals 1.87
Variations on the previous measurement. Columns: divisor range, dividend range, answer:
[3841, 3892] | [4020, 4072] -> 2.10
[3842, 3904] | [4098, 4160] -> 2.05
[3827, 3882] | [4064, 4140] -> 2.35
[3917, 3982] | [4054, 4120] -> 1.90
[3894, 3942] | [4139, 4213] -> 1.95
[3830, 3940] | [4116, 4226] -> 2.18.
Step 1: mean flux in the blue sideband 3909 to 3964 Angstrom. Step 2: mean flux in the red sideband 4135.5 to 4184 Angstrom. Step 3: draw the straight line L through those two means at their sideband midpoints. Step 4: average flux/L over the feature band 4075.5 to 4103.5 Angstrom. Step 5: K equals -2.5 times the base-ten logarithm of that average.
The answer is -0.194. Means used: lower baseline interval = 1.79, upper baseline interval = 2.96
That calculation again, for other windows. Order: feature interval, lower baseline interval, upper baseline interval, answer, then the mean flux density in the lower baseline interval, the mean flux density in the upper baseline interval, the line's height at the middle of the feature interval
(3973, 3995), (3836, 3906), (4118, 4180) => -0.15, 1.59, 2.96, 2.15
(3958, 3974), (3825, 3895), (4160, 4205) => 0.36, 1.48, 2.98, 1.97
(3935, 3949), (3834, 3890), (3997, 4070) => 0.30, 1.49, 2.99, 2.19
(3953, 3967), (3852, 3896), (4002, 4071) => 0.27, 1.61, 3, 2.34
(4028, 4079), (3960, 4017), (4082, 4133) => -0.08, 2.39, 3.03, 2.74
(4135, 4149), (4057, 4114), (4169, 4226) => 0.02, 3.01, 3.07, 3.04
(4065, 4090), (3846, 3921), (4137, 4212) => -0.20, 1.74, 3.04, 2.6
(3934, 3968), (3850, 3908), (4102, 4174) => 0.17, 1.69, 2.98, 2.05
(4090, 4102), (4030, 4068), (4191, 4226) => -0.01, 2.92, 3.18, 3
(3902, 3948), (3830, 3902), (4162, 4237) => 0.05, 1.55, 3.07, 1.82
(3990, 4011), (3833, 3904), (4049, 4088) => -0.14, 1.58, 2.97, 2.5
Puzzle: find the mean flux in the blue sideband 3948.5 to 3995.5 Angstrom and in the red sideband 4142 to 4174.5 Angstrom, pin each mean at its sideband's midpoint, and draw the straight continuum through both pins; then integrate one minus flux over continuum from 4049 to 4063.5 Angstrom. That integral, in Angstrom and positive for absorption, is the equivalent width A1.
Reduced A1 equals -1.8 Angstrom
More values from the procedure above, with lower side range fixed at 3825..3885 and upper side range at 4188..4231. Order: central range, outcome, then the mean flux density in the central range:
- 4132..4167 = -1.94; 3.01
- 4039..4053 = -3.43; 2.94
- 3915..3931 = 0.51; 1.72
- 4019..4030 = -4.30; 3.14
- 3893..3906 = -2.54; 1.99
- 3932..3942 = 3.13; 1.27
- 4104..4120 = -2.08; 3.02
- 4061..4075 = -2.64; 2.93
